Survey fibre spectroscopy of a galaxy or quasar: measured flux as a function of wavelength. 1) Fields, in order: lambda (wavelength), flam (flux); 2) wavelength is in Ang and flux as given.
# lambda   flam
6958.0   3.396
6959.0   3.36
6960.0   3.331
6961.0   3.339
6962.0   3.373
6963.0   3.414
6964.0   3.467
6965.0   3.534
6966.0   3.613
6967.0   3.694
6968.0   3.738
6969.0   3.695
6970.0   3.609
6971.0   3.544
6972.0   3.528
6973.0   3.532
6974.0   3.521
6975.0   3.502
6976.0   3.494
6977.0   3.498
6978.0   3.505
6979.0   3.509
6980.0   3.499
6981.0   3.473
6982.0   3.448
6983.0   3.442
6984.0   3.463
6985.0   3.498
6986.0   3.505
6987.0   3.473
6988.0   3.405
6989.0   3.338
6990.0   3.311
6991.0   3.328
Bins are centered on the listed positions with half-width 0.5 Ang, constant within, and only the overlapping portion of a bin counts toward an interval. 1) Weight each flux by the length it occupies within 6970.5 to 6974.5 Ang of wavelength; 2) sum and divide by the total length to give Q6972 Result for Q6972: 3.53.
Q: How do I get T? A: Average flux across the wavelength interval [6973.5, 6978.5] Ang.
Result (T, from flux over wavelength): 3.5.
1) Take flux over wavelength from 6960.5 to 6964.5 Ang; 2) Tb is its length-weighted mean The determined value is 3.4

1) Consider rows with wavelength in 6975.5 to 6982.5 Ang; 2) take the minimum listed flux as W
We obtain 3.448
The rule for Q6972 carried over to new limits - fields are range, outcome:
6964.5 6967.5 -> 3.61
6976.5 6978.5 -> 3.5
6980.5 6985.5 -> 3.46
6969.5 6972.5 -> 3.56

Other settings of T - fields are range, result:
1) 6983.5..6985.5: 3.48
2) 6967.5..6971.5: 3.65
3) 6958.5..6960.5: 3.35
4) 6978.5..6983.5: 3.47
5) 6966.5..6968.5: 3.72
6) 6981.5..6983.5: 3.45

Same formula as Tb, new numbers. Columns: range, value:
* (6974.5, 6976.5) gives 3.5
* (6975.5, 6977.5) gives 3.5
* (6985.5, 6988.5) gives 3.46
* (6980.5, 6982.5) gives 3.46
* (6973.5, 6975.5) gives 3.51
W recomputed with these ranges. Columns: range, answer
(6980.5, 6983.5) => 3.442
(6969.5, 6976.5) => 3.494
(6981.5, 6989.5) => 3.338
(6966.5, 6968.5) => 3.694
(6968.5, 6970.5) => 3.609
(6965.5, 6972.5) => 3.528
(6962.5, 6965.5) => 3.414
